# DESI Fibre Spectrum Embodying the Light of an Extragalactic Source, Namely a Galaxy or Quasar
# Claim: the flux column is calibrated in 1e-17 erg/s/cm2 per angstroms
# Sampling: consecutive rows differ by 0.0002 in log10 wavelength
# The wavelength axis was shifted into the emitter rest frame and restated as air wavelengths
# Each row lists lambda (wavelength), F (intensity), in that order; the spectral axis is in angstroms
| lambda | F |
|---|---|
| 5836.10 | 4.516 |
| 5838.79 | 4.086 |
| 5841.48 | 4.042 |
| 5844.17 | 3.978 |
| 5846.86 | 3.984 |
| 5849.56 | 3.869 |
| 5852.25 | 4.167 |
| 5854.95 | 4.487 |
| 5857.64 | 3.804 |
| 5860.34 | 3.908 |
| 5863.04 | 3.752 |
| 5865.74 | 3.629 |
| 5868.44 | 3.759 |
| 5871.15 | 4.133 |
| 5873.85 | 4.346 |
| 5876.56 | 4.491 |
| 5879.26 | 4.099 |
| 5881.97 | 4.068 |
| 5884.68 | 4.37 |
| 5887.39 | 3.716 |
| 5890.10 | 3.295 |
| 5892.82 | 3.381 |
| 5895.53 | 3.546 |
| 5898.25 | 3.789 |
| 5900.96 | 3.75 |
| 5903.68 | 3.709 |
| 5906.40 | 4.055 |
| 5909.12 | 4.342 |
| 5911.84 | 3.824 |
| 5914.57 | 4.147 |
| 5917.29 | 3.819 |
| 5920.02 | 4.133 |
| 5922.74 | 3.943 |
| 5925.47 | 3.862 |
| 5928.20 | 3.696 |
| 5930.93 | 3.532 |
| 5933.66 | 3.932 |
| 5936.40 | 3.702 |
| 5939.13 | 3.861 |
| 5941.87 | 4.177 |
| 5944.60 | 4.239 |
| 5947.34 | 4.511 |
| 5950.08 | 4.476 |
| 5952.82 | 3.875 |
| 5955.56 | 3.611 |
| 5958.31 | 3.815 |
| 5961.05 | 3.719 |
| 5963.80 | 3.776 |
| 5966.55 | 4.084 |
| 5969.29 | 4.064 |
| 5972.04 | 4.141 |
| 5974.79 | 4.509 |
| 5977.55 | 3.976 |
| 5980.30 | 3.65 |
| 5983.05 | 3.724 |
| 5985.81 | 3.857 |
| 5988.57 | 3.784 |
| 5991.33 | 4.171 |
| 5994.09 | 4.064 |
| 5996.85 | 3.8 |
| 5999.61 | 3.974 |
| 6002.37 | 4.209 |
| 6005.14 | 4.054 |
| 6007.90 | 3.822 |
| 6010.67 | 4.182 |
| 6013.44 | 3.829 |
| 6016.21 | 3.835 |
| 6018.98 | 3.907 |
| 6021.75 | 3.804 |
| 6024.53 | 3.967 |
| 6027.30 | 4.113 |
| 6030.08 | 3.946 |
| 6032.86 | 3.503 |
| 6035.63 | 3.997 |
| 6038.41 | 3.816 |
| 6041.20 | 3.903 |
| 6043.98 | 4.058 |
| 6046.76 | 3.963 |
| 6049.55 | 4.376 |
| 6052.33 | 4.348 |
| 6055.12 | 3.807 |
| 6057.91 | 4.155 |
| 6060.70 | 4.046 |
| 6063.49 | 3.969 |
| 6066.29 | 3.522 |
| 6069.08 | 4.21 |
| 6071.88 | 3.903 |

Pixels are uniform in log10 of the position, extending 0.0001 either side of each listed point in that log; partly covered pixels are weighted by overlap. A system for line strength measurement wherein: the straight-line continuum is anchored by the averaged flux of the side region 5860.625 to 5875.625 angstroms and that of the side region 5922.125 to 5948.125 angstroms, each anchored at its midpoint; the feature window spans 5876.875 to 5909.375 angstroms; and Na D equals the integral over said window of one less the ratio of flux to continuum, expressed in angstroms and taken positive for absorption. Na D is 0.73 angstroms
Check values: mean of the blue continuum 3.94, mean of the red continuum 3.93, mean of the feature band 3.85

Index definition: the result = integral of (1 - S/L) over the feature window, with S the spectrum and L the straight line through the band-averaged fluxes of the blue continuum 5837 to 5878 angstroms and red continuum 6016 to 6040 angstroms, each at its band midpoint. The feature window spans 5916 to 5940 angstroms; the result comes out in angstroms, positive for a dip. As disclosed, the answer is 0.8 angstroms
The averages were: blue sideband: 4.03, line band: 3.83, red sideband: 3.88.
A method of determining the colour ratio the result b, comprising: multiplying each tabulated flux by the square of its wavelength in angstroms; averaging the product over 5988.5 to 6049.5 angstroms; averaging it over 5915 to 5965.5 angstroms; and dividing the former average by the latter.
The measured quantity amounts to 1.03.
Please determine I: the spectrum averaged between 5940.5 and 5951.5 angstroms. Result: 4.35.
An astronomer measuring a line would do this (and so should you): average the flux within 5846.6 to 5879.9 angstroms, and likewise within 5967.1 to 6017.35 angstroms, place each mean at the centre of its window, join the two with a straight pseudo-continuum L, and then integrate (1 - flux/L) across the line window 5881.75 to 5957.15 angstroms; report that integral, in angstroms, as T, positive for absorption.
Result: 2.03 angstroms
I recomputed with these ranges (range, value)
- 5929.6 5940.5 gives 3.76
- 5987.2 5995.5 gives 4.01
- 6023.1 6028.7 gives 4.03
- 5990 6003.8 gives 4.04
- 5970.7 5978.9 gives 4.21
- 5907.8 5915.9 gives 4.1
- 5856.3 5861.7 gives 3.85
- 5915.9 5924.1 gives 3.97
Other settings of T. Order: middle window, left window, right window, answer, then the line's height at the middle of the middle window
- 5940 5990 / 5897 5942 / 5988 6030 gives -0.8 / 3.93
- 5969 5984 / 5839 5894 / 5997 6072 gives -0.2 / 3.97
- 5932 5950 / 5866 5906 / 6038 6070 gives -0.7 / 3.93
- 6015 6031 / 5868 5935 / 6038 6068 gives 0.2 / 3.99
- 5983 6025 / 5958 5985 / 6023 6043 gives -0.2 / 3.92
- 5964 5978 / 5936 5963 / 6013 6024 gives -0.6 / 3.96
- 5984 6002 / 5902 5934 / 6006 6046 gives -0.2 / 3.91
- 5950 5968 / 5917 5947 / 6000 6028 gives 0.3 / 3.94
